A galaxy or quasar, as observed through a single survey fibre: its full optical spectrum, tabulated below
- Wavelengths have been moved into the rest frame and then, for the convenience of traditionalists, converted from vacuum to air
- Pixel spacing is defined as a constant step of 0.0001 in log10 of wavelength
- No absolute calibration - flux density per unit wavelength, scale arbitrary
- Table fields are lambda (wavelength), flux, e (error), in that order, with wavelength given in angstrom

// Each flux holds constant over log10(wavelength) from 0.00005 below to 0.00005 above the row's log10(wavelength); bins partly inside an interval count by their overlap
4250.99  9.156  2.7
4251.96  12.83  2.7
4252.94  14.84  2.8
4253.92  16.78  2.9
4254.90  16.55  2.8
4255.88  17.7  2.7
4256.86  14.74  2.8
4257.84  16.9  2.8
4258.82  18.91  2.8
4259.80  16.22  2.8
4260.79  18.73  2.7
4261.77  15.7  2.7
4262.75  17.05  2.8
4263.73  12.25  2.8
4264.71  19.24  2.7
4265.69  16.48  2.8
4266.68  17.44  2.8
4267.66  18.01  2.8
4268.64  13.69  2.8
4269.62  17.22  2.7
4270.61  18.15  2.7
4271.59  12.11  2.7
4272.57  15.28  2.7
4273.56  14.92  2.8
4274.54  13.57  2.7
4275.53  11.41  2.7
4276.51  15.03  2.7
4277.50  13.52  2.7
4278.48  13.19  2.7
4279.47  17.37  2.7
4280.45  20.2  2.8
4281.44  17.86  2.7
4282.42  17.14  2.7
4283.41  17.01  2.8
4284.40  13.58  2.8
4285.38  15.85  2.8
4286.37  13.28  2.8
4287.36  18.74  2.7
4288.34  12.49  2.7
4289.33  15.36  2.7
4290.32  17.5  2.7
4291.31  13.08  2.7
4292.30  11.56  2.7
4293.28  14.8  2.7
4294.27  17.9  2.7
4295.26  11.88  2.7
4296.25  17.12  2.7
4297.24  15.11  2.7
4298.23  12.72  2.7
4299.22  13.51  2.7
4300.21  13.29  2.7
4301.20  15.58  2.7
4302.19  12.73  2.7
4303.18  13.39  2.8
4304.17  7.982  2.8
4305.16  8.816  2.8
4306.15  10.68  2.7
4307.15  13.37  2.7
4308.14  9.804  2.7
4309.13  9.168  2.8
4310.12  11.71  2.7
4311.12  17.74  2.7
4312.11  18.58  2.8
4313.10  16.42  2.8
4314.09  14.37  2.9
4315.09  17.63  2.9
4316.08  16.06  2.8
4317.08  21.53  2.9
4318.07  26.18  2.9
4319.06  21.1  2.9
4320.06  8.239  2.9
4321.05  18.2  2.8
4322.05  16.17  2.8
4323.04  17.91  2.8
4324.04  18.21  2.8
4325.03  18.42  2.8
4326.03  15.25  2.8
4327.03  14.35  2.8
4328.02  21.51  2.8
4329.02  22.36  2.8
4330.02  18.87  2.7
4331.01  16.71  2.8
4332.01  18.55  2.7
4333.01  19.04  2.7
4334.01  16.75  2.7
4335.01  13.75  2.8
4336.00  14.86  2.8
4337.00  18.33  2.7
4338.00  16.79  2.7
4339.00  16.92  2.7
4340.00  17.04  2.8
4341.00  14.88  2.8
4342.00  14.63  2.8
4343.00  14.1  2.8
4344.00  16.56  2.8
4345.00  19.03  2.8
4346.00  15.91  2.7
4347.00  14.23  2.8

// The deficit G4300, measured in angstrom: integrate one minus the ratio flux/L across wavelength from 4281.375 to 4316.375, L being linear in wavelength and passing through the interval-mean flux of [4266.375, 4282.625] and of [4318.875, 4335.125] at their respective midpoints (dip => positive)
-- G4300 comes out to 4.7 angstrom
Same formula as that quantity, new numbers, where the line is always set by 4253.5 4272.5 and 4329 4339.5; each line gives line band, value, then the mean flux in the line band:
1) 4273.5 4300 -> 2.8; 15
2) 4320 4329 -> 0.0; 17.2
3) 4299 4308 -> 2.6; 12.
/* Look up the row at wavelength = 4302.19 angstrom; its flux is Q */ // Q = 12.73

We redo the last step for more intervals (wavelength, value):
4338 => 16.79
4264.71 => 19.24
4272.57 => 15.28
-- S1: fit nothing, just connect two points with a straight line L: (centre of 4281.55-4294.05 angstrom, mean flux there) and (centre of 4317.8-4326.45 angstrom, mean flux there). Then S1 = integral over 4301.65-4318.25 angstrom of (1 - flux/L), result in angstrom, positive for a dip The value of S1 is 2.5 angstrom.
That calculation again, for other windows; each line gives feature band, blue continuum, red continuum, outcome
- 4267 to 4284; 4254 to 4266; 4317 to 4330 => 1.5 angstrom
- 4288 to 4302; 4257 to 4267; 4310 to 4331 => 2.4 angstrom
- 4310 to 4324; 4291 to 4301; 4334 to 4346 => -2.2 angstrom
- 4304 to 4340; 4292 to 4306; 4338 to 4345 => -3.6 angstrom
